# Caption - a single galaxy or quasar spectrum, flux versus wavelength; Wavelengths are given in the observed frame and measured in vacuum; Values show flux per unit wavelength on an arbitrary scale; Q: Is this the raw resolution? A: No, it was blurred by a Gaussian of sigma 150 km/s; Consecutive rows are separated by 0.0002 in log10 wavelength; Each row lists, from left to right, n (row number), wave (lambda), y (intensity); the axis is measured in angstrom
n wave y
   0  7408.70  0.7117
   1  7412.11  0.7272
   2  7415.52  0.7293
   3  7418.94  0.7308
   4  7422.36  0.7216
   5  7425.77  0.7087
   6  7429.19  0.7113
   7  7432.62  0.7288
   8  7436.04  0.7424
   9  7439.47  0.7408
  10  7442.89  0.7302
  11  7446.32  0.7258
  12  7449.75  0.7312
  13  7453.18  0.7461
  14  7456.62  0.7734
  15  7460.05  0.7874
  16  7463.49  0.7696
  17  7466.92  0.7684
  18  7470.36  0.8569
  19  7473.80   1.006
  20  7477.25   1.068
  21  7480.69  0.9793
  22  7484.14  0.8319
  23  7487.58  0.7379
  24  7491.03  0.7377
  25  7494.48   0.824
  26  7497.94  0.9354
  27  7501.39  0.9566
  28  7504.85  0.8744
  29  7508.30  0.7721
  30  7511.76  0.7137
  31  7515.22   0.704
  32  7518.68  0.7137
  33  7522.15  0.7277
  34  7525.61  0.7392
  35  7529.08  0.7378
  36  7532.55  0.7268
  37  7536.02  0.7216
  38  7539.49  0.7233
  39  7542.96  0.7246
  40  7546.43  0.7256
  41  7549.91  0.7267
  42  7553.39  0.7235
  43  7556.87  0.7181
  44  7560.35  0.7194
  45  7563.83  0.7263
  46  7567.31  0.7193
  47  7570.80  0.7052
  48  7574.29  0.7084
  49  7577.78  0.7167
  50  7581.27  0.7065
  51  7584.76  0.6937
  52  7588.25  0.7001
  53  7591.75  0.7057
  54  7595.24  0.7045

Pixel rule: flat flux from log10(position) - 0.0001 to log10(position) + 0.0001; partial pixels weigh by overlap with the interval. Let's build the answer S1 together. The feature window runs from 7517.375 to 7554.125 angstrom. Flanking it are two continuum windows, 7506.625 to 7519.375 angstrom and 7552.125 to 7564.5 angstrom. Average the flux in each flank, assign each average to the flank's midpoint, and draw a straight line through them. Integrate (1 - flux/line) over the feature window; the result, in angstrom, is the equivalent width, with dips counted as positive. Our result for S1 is -0.1 angstrom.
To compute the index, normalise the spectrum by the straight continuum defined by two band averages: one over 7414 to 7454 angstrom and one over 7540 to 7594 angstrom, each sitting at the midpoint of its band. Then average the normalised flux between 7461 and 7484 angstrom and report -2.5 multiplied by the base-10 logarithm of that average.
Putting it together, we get -0.23 mag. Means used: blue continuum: 0.729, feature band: 0.899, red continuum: 0.715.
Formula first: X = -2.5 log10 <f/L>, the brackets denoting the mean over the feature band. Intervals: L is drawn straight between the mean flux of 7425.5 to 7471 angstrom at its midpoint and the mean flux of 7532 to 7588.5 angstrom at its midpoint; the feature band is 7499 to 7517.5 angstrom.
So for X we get -0.10 mag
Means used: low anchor 0.75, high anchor 0.717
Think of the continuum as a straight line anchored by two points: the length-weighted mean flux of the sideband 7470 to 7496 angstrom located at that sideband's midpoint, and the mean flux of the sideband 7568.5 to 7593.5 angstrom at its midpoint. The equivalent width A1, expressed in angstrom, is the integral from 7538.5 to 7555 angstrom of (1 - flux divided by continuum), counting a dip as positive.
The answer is 0.9 angstrom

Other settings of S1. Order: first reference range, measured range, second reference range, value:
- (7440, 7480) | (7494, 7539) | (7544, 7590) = -0.8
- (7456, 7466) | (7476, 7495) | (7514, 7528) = -2.6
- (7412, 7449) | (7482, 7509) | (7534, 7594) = -4.4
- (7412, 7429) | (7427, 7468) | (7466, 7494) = 2.3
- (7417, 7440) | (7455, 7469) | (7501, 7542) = -0.8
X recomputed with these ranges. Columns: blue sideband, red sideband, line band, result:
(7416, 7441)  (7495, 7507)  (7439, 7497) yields 0.01 mag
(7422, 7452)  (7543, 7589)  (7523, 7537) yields -0.02 mag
